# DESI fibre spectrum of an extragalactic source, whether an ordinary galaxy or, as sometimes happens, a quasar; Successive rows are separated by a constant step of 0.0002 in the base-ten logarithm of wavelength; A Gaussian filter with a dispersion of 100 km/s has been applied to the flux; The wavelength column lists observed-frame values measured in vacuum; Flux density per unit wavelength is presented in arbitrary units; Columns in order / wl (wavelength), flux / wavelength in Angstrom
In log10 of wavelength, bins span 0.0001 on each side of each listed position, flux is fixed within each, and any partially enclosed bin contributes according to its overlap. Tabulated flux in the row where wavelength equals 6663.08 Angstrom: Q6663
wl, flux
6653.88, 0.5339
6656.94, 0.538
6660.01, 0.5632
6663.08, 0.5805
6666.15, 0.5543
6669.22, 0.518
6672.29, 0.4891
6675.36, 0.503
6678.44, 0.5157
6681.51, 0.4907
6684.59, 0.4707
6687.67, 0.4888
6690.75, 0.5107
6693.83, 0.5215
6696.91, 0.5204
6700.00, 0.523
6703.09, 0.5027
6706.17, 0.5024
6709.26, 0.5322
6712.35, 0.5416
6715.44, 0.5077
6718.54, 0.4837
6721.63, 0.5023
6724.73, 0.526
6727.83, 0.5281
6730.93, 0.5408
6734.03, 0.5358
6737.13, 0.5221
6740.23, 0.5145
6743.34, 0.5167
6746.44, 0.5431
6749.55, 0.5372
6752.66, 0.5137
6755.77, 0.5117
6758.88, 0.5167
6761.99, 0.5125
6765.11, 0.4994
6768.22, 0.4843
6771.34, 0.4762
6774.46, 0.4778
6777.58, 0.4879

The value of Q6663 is 0.5805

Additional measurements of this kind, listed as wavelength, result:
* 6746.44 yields 0.5431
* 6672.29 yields 0.4891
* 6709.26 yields 0.5322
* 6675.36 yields 0.503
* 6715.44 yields 0.5077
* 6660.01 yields 0.5632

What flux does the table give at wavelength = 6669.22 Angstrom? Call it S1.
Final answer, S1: 0.518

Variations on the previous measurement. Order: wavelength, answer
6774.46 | 0.4778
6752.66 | 0.5137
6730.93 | 0.5408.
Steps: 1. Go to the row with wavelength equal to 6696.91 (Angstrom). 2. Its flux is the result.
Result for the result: 0.5204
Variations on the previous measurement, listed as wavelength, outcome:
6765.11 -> 0.4994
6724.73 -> 0.526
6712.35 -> 0.5416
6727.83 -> 0.5281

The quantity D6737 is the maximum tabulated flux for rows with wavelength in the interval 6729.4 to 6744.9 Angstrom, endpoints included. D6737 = 0.5408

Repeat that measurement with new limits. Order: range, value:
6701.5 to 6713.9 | 0.5416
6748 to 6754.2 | 0.5372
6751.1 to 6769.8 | 0.5167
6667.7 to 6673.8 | 0.518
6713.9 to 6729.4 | 0.5281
